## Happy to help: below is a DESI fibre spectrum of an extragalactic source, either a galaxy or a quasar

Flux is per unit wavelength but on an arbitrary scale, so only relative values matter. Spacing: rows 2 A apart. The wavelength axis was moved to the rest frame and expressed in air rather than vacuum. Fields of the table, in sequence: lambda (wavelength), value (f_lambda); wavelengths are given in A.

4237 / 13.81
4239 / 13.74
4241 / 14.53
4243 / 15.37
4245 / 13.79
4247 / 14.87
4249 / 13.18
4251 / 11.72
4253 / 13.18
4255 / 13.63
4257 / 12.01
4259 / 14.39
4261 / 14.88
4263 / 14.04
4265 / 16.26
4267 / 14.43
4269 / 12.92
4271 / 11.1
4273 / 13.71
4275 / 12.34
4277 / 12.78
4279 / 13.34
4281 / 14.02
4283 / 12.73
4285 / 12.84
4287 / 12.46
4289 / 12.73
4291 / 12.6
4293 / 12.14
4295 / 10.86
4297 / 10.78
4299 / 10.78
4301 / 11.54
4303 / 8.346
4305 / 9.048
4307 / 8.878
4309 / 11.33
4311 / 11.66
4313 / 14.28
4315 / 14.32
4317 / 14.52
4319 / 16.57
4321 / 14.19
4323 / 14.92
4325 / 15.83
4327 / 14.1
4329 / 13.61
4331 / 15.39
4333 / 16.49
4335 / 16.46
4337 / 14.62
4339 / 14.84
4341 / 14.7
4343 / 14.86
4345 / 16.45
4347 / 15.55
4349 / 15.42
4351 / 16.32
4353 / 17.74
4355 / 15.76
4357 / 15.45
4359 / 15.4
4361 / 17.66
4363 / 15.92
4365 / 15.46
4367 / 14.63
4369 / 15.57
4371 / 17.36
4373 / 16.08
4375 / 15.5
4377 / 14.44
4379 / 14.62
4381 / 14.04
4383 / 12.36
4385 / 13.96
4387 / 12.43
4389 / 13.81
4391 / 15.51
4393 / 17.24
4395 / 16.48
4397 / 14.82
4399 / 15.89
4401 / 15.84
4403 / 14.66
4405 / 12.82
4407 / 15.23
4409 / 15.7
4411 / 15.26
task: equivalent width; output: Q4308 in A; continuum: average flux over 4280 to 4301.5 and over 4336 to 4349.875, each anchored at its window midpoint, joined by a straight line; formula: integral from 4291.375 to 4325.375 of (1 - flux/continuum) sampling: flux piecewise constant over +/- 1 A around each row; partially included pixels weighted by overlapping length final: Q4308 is 2.4 A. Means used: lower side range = 12.1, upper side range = 15.2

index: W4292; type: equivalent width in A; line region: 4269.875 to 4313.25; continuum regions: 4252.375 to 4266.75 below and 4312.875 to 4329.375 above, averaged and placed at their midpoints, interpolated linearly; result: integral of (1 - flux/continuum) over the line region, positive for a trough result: 7.9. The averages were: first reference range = 14.1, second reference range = 14.8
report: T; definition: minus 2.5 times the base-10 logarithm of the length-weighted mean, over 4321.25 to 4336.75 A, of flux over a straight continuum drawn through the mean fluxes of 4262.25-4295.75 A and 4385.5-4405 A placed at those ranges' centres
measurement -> -0.10 mag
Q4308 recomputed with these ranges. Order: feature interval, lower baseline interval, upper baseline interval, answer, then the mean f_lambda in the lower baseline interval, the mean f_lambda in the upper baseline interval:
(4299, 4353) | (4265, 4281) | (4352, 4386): 1.68 A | 13.2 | 15.4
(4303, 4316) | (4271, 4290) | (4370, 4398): 2.06 A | 12.9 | 14.9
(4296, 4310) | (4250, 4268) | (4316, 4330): 4.26 A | 13.8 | 14.8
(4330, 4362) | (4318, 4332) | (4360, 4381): -1.15 A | 14.9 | 15.6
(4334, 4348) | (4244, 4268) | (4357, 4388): -0.60 A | 13.9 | 15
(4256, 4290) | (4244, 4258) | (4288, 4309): -3.57 A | 13.2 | 10.8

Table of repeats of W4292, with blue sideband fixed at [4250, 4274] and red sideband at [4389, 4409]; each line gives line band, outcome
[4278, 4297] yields 1.8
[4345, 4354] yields -1.0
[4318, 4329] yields -0.5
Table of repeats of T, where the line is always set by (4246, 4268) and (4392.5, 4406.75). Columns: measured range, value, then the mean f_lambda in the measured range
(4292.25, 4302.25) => 0.27 mag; 11.1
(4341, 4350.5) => -0.05 mag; 15.5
